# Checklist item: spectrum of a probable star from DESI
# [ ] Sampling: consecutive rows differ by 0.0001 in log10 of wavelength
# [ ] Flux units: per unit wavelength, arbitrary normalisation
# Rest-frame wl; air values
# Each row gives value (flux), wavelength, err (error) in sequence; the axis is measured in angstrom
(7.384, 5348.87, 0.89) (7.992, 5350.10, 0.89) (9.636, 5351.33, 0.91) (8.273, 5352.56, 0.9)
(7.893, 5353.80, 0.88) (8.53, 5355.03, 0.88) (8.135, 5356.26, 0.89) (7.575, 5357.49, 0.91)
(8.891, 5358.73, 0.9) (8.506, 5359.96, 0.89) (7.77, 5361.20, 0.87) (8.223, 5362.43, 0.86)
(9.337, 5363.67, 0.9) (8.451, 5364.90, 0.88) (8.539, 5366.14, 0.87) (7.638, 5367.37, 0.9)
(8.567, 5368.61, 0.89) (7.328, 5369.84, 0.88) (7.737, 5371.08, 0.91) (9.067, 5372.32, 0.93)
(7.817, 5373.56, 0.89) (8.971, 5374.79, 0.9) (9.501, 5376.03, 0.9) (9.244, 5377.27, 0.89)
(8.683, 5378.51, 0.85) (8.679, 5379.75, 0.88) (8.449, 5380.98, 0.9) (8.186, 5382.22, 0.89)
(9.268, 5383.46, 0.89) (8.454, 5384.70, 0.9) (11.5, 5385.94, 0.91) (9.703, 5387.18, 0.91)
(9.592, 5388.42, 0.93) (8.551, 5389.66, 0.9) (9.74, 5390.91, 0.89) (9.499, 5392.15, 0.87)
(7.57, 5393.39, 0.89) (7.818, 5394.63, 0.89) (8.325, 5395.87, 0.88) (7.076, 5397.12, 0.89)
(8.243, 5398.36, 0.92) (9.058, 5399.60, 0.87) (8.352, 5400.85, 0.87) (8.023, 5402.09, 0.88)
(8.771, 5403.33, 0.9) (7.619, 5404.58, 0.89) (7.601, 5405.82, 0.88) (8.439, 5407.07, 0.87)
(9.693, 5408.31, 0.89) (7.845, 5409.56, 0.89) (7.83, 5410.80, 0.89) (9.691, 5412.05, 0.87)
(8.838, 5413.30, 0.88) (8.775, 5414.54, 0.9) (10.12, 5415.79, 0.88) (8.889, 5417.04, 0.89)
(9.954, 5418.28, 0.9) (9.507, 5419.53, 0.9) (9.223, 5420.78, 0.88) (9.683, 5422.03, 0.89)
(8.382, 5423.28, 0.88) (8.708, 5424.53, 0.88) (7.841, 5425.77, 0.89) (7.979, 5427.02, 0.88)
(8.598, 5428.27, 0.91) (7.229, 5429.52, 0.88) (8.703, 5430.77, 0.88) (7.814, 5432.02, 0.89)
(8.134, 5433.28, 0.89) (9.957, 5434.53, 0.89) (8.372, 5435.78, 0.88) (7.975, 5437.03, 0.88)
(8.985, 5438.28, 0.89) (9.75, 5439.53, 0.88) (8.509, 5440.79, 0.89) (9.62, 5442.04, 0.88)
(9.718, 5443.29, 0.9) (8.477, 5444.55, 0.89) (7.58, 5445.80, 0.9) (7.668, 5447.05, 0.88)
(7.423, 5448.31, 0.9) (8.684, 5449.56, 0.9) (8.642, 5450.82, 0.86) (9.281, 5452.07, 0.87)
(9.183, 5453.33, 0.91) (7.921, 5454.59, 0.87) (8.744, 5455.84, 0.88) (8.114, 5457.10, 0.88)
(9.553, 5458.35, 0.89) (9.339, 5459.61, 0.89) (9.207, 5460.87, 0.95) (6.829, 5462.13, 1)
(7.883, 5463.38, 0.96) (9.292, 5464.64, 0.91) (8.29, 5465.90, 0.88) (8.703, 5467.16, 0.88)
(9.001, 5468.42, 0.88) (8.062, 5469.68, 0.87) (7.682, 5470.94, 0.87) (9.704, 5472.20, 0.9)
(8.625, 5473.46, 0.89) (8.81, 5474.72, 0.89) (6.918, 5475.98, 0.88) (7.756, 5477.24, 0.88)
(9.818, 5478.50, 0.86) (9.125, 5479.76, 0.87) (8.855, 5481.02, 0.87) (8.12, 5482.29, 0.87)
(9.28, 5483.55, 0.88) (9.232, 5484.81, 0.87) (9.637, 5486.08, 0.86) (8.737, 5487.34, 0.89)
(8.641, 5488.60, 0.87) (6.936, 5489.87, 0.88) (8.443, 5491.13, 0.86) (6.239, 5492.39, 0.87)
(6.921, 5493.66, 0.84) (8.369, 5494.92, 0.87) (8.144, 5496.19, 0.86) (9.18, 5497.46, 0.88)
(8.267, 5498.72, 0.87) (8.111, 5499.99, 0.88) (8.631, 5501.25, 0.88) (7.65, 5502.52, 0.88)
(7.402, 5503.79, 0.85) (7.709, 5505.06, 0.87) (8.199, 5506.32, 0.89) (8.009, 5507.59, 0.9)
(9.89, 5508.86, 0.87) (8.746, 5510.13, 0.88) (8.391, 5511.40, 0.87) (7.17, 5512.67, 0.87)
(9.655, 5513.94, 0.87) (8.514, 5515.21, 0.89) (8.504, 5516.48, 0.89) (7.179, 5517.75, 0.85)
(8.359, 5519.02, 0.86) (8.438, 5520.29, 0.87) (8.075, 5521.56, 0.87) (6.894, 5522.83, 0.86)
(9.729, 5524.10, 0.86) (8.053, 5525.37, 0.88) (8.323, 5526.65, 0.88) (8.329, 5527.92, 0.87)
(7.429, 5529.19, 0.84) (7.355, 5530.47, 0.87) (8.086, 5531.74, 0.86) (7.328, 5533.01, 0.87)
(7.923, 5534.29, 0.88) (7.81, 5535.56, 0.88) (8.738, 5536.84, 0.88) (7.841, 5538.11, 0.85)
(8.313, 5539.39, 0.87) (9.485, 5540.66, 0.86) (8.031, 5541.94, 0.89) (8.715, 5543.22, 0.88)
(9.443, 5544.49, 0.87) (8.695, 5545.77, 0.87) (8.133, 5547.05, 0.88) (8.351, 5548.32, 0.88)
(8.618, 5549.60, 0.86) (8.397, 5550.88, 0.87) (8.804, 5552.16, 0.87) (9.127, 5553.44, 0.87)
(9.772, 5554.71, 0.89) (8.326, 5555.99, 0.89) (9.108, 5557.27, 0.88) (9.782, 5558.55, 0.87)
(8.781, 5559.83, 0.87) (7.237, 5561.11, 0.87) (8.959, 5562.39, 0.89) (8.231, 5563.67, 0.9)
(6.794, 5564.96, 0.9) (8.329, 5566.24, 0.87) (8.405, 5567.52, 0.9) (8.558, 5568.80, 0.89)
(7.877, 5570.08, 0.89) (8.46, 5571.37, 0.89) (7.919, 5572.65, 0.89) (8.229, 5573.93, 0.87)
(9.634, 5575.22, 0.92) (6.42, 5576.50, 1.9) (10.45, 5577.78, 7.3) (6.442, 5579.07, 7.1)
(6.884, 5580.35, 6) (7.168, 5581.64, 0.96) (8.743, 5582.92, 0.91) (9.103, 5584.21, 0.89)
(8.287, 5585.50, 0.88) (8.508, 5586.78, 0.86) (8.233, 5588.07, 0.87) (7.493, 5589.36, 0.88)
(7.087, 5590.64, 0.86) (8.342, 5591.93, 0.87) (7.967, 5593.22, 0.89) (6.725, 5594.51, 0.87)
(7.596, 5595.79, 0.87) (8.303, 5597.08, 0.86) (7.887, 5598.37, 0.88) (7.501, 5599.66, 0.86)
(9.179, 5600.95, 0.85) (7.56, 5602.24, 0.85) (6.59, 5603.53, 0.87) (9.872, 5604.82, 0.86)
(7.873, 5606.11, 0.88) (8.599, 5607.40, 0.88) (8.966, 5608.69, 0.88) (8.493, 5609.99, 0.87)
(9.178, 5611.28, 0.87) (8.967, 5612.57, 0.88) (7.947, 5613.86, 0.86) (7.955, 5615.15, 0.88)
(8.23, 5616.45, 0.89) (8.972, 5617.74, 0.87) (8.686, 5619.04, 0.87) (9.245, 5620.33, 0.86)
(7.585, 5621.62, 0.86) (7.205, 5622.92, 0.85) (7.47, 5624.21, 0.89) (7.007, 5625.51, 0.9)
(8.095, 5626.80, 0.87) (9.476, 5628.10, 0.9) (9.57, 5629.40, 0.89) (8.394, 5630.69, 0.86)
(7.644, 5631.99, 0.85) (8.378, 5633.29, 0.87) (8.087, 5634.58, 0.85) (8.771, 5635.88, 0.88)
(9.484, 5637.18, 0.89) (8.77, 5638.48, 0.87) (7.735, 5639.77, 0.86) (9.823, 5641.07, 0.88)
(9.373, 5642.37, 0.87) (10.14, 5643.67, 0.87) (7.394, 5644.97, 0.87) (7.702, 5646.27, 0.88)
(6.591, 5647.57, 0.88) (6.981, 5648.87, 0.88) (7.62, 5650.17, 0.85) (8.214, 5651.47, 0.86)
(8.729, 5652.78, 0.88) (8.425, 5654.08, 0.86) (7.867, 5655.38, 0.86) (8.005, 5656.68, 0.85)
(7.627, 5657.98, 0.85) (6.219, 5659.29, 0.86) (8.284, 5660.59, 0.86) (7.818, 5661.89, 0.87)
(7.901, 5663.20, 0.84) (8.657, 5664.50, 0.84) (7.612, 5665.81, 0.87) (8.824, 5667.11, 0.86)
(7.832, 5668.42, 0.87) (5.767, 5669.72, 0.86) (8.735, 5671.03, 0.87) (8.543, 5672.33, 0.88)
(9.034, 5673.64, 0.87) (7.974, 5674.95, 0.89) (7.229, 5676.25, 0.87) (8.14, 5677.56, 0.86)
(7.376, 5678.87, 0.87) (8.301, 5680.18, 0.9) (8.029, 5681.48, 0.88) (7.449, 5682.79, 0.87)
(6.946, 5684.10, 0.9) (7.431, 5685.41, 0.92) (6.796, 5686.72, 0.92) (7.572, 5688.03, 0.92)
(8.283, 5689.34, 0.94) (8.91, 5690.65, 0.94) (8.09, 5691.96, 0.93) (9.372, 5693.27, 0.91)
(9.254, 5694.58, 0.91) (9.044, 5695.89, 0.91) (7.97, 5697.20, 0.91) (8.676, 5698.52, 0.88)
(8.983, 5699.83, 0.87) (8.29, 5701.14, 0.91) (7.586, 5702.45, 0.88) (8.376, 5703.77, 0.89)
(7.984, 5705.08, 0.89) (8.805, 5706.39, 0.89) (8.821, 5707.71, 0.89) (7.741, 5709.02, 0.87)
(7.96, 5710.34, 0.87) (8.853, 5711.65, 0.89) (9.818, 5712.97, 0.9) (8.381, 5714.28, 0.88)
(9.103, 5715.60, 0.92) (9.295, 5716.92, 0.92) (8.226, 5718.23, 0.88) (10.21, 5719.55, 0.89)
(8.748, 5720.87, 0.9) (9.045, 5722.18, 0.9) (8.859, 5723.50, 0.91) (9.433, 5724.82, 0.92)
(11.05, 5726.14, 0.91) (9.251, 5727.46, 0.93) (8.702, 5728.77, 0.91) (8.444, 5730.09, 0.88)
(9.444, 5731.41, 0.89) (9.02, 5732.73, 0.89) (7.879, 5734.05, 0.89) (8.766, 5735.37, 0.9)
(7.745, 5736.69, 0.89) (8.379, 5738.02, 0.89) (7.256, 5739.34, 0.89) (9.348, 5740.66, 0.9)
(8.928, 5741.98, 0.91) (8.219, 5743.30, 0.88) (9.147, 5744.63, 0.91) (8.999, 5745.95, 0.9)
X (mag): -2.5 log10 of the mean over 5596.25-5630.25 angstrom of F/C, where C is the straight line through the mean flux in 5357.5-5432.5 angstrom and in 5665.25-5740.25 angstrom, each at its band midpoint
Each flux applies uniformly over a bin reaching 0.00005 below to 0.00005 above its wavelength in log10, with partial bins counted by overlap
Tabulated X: 0.02 mag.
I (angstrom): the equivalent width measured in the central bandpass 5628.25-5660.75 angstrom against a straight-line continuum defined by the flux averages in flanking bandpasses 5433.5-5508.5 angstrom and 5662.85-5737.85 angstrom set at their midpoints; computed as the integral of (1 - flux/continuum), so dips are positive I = 0.75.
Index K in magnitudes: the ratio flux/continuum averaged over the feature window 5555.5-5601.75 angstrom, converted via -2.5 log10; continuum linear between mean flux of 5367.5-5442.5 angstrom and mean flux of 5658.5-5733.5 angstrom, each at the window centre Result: 0.05 mag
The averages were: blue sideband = 8.69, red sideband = 8.39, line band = 8.13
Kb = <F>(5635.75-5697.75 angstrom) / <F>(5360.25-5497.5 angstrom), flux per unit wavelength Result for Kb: 0.94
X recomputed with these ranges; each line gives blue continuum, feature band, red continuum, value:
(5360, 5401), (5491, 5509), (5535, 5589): 0.06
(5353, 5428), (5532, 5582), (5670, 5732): 0.03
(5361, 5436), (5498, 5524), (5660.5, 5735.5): 0.04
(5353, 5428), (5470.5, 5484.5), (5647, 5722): -0.02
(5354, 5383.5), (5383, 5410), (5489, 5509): -0.04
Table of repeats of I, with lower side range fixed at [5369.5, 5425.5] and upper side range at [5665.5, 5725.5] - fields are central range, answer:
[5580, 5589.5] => 0.4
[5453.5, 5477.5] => 0.5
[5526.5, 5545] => 0.8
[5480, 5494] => 0.5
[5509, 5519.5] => 0.3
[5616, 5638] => 0.2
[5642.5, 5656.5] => 0.7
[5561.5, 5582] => 1.1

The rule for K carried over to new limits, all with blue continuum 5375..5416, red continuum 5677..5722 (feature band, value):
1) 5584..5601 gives 0.07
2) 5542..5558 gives -0.03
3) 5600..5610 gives 0.02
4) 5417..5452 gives 0.01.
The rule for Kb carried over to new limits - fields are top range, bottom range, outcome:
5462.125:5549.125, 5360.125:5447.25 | 0.96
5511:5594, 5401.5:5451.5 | 0.96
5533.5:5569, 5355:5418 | 0.99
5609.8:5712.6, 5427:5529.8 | 0.97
